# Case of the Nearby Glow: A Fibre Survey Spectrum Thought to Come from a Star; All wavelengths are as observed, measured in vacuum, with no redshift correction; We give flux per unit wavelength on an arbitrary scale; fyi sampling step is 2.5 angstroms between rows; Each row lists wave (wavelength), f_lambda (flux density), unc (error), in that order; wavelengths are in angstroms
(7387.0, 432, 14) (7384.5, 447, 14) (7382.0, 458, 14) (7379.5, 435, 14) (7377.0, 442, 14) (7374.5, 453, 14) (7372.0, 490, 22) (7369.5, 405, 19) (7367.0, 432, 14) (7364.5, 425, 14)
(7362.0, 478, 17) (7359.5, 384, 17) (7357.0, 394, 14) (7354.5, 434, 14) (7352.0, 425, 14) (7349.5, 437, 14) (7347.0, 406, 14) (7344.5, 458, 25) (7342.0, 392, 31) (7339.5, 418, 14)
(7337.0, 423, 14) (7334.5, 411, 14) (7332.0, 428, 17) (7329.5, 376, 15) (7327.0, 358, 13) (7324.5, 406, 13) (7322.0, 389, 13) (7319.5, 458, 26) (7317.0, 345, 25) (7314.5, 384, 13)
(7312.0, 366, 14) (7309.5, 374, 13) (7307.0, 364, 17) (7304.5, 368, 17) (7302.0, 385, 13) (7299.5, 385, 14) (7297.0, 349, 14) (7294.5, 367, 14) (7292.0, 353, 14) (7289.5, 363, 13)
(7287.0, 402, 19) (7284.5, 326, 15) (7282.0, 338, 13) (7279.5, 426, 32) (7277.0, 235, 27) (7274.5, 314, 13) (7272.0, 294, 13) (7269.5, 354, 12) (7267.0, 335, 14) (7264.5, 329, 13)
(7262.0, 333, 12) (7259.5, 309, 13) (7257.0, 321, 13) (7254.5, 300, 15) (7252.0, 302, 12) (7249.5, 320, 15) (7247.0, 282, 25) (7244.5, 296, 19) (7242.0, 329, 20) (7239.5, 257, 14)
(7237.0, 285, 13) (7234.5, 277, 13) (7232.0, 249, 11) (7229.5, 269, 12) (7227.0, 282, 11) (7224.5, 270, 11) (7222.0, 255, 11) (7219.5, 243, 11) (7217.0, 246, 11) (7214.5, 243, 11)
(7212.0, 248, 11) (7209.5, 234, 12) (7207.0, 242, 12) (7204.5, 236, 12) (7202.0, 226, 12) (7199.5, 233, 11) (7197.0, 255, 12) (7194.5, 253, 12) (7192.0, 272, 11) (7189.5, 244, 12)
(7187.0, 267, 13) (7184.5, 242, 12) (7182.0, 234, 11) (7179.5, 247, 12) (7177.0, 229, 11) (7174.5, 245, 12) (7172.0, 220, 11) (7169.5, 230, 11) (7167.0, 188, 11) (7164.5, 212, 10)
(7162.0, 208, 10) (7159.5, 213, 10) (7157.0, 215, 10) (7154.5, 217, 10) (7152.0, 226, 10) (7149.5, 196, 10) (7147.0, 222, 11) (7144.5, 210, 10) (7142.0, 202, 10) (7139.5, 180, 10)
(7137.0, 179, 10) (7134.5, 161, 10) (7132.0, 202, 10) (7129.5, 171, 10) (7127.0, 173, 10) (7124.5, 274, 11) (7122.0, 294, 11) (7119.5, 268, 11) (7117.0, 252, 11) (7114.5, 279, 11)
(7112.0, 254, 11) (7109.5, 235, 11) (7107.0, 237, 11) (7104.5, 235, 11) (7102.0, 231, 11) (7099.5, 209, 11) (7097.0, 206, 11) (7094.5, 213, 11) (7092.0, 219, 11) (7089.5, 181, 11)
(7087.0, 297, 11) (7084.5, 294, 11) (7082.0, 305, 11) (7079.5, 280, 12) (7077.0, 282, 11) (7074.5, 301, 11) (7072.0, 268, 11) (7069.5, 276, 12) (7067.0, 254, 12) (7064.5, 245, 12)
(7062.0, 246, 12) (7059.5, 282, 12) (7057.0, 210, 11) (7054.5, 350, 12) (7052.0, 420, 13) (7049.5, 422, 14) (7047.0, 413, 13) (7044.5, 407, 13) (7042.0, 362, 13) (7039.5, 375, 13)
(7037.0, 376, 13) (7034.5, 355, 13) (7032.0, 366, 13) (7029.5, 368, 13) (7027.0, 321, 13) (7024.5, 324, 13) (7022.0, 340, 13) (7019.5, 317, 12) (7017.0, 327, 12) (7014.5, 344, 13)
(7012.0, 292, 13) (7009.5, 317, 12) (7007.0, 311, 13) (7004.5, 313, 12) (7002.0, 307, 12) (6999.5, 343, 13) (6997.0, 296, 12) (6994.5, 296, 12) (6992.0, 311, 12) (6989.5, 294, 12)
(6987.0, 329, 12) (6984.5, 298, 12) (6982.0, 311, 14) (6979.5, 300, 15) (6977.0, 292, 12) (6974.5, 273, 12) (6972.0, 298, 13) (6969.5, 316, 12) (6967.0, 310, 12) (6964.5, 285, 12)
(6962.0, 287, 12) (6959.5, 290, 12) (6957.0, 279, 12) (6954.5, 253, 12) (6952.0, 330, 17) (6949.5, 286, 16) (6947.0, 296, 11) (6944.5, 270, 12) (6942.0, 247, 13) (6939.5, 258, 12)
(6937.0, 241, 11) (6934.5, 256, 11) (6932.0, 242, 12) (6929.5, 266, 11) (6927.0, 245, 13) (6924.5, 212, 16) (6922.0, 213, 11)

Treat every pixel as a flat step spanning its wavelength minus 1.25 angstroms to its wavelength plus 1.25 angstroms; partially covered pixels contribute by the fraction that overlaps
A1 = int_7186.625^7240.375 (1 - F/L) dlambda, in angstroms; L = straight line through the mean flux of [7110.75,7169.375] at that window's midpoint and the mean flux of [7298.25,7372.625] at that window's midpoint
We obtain 6.4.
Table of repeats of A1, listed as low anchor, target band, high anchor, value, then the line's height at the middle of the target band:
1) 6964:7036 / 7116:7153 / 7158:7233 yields 7.1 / 264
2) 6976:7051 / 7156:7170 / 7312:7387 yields 6.1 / 372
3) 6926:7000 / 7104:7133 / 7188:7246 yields 3.2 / 269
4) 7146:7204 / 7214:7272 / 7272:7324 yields 2.5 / 304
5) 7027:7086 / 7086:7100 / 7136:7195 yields 3.4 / 290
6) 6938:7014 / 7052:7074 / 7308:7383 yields 3.3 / 325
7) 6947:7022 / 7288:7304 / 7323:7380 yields 1.4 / 404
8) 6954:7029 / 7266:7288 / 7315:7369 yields 3.2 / 393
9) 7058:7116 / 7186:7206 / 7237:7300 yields 3.3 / 298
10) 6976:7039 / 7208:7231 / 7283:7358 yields 7.2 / 369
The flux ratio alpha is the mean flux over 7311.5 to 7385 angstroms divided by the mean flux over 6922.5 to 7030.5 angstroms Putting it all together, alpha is 1.4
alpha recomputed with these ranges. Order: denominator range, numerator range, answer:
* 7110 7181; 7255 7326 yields 1.61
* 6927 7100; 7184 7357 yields 1.10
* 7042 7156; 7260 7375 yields 1.50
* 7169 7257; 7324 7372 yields 1.60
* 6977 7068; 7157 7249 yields 0.76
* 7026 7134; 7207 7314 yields 1.11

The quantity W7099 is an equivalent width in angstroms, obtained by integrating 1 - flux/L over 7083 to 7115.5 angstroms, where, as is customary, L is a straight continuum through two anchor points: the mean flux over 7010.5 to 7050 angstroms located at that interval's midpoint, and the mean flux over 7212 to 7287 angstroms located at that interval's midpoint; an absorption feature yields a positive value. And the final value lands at 9.6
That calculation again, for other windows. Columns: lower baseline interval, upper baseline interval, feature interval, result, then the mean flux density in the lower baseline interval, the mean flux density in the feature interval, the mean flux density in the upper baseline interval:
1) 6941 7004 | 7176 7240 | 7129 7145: 4.76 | 296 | 186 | 251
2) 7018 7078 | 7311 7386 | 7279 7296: 1.50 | 329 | 365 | 419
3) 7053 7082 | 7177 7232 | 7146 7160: 2.38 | 275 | 215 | 249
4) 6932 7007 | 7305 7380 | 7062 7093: 5.69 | 291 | 266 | 412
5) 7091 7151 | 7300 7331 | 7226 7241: 2.06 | 221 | 271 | 382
